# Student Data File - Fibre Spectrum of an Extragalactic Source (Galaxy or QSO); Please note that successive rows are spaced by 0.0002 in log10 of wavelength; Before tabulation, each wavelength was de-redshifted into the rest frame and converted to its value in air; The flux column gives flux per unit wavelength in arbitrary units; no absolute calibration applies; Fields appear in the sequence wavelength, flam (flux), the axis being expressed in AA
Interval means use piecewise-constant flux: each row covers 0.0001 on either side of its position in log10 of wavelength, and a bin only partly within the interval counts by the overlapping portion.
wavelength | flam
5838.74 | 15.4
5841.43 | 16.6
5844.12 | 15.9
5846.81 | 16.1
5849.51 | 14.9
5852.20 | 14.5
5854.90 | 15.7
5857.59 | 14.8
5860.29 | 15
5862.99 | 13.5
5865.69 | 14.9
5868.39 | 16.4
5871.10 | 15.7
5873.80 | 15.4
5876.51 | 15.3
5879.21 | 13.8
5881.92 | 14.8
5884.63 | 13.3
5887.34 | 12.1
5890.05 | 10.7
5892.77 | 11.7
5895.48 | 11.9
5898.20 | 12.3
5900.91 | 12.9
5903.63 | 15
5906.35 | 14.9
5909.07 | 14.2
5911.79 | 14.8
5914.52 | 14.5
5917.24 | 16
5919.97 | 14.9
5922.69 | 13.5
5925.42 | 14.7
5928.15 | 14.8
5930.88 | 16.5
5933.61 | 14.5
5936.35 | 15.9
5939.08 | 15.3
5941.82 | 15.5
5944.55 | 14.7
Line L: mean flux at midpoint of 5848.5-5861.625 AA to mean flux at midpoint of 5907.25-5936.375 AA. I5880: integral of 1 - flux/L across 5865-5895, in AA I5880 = 2.1 AA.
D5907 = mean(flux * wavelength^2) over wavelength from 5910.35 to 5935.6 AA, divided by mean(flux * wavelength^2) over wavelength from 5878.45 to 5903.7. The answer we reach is 1.2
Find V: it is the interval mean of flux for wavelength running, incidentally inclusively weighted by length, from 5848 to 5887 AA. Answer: 14.8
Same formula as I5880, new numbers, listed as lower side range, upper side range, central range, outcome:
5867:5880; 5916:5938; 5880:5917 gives 4.5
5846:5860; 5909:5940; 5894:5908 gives 1.5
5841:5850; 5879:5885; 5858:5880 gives -0.4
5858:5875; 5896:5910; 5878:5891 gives 1.3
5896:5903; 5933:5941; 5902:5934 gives -1.9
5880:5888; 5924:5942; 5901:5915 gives -0.1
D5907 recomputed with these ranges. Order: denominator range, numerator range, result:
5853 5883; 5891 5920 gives 0.93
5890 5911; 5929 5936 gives 1.19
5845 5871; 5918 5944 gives 1.02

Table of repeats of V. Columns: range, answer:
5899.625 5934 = 14.7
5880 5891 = 12.9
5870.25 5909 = 13.6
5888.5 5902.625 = 12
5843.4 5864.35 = 15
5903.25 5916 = 14.7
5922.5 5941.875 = 15.2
